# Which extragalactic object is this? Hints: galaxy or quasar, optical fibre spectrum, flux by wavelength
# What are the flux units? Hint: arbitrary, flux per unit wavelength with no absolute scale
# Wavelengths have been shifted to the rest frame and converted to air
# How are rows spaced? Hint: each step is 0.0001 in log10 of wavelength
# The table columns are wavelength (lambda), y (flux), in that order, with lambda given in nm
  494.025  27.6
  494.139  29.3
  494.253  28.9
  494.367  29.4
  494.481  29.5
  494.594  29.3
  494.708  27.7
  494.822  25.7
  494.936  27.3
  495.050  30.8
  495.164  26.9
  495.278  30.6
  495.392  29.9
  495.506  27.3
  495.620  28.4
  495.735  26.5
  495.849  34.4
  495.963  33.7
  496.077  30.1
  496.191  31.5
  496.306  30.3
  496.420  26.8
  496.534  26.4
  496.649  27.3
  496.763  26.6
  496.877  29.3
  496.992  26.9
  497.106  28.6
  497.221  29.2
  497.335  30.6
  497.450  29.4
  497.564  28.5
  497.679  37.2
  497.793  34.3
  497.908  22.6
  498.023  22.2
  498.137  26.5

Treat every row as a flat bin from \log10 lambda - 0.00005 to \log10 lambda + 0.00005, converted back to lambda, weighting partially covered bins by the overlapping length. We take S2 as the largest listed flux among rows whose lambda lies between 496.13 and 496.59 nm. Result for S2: 31.5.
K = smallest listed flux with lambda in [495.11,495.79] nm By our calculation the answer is 26.5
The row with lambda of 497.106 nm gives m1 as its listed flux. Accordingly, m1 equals 28.6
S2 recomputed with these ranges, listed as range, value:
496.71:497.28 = 29.3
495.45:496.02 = 34.4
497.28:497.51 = 30.6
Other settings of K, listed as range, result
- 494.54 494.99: 25.7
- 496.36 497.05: 26.4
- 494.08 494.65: 28.9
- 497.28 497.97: 22.6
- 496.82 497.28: 26.9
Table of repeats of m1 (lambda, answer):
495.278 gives 30.6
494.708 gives 27.7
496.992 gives 26.9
